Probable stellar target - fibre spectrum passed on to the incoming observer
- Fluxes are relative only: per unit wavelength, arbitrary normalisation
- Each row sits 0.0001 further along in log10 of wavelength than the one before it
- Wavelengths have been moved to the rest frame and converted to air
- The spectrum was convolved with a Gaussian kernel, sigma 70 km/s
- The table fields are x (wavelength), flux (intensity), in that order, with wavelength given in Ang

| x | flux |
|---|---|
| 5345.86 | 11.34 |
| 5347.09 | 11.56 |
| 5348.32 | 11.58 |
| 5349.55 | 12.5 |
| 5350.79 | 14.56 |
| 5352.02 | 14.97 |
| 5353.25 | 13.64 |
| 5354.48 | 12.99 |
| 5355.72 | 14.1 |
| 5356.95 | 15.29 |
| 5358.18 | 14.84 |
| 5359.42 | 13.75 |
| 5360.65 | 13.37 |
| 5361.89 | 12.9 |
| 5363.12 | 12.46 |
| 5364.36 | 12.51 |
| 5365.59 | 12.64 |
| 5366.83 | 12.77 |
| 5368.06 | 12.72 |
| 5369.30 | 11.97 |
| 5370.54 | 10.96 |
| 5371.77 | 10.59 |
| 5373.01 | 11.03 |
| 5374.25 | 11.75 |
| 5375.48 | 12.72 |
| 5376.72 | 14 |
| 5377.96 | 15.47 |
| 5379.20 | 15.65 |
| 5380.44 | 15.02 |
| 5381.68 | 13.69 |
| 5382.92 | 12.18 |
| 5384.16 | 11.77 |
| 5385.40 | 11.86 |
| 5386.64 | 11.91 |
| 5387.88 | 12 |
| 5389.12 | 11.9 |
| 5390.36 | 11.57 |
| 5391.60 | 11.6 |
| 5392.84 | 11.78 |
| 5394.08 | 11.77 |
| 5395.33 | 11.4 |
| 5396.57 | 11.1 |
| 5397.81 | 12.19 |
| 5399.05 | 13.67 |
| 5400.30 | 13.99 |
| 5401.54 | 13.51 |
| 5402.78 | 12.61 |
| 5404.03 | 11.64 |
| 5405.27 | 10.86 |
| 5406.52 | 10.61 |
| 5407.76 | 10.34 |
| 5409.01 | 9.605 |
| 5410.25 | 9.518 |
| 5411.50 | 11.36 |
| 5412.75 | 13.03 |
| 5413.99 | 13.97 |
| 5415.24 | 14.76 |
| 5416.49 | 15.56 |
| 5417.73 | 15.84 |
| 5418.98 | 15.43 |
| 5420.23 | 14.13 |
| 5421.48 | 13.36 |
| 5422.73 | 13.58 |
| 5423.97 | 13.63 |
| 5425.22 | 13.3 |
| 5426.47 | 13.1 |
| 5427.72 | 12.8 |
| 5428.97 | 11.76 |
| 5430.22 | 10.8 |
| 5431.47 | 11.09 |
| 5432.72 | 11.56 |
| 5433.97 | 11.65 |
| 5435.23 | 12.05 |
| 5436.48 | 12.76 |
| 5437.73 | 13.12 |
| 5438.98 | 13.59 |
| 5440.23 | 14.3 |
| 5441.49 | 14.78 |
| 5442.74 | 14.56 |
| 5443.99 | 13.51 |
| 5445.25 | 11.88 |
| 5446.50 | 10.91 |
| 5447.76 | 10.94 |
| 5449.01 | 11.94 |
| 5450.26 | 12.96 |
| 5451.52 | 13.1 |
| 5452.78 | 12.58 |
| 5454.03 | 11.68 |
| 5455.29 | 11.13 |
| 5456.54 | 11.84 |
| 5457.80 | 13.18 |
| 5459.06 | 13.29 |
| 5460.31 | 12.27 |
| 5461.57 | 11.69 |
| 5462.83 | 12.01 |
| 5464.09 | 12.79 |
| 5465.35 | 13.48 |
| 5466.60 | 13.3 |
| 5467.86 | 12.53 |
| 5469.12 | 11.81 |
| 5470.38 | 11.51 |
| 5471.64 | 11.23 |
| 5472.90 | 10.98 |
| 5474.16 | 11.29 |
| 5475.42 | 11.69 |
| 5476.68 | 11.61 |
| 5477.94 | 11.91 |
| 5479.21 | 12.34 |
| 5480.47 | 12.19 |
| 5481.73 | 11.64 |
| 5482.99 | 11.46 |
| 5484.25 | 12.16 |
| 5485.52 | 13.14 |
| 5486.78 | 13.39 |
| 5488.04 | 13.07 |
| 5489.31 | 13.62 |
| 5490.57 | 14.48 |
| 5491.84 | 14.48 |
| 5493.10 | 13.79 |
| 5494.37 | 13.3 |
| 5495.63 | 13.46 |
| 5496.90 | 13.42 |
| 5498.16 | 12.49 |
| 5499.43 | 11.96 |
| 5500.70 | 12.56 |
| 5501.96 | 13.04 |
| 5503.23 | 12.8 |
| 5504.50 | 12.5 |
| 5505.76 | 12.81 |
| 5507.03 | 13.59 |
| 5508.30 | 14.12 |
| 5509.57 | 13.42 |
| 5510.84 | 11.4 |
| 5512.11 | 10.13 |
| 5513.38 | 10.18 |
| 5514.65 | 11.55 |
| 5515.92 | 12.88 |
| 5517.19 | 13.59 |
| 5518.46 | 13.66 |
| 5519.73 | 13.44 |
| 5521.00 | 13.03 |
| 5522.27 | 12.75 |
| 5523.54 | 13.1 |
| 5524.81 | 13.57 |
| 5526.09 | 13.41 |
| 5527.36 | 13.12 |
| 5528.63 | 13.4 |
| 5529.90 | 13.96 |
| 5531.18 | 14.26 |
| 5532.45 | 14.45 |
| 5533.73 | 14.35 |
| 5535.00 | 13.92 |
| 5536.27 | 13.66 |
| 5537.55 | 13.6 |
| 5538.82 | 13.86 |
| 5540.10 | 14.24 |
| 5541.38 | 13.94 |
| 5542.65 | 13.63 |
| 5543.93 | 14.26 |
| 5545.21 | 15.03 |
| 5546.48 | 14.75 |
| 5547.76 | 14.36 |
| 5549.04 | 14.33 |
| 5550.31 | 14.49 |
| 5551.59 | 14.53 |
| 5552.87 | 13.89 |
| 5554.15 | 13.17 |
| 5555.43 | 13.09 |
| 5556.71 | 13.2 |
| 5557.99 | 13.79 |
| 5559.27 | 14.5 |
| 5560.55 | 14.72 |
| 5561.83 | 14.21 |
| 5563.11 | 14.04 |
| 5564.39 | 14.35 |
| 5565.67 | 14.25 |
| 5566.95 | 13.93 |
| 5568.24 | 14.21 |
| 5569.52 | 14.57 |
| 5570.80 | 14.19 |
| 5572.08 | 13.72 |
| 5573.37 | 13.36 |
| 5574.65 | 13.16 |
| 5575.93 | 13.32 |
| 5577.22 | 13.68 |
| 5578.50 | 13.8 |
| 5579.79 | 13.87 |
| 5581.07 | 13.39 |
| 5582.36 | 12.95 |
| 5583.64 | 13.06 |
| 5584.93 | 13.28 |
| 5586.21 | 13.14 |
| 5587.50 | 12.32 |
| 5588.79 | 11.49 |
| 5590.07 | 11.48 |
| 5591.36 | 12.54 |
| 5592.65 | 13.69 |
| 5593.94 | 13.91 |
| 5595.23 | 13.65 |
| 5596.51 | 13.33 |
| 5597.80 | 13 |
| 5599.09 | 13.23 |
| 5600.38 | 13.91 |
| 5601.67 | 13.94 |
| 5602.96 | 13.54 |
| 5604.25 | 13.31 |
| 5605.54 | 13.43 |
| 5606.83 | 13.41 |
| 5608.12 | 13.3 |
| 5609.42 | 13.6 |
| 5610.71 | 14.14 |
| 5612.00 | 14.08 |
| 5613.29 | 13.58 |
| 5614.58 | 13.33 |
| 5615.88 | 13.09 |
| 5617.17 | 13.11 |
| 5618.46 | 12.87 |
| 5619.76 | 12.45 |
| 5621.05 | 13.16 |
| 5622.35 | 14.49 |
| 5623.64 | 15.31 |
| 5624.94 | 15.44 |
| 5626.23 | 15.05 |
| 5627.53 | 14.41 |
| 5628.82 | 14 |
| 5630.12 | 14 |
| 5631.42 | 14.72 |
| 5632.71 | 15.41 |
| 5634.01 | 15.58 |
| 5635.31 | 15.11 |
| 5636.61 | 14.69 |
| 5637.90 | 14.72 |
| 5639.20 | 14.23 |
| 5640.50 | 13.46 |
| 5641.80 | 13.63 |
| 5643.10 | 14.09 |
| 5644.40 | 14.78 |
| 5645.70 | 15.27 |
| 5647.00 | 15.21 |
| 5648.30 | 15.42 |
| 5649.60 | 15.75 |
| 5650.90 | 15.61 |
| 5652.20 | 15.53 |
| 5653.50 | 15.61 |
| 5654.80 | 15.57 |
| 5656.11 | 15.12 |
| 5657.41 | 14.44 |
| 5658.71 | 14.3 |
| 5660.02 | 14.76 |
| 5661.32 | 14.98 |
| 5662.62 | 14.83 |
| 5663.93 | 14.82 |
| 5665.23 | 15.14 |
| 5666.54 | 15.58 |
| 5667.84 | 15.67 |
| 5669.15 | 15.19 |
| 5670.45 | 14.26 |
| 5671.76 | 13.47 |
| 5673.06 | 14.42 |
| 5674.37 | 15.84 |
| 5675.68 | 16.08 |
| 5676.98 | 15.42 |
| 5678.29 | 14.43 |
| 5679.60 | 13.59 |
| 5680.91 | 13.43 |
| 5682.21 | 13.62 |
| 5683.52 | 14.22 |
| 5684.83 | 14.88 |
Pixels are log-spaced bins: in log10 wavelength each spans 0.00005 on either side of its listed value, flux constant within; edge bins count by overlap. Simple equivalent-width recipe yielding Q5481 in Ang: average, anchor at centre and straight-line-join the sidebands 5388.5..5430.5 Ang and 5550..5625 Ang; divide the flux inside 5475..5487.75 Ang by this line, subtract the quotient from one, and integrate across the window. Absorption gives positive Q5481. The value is 0.8 Ang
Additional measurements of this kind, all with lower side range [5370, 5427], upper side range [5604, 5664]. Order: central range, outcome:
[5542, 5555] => -0.43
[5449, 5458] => 0.53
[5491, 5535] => 1.39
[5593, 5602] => 0.37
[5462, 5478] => 1.42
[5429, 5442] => 0.41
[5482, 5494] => 0.07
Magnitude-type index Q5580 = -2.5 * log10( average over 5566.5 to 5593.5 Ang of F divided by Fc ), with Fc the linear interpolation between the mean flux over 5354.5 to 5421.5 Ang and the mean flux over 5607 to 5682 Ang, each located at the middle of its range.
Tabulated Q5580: 0.06 mag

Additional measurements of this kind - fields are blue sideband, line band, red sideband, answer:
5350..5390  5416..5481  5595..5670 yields 0.07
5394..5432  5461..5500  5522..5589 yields 0.05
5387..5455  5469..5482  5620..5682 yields 0.12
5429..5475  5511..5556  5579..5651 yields -0.03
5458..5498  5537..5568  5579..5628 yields -0.08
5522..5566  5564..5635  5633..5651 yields 0.06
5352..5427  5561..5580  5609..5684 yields 0.01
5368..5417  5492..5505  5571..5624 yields -0.01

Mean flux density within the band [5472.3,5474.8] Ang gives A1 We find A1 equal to 11.1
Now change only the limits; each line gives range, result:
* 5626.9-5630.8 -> 14.1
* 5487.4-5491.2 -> 13.7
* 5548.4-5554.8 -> 14.1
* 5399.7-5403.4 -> 13.4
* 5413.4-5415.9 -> 14.4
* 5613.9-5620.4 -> 13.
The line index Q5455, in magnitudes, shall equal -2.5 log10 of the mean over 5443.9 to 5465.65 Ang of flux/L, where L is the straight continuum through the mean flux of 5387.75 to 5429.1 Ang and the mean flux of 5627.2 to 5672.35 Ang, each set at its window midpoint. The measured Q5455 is 0.07 mag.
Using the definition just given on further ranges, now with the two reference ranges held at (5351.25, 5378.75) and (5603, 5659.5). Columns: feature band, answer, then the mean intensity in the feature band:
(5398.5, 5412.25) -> 0.15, 11.6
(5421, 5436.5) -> 0.08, 12.4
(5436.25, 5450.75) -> 0.04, 12.9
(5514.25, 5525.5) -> 0.06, 13.1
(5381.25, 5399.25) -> 0.11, 12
